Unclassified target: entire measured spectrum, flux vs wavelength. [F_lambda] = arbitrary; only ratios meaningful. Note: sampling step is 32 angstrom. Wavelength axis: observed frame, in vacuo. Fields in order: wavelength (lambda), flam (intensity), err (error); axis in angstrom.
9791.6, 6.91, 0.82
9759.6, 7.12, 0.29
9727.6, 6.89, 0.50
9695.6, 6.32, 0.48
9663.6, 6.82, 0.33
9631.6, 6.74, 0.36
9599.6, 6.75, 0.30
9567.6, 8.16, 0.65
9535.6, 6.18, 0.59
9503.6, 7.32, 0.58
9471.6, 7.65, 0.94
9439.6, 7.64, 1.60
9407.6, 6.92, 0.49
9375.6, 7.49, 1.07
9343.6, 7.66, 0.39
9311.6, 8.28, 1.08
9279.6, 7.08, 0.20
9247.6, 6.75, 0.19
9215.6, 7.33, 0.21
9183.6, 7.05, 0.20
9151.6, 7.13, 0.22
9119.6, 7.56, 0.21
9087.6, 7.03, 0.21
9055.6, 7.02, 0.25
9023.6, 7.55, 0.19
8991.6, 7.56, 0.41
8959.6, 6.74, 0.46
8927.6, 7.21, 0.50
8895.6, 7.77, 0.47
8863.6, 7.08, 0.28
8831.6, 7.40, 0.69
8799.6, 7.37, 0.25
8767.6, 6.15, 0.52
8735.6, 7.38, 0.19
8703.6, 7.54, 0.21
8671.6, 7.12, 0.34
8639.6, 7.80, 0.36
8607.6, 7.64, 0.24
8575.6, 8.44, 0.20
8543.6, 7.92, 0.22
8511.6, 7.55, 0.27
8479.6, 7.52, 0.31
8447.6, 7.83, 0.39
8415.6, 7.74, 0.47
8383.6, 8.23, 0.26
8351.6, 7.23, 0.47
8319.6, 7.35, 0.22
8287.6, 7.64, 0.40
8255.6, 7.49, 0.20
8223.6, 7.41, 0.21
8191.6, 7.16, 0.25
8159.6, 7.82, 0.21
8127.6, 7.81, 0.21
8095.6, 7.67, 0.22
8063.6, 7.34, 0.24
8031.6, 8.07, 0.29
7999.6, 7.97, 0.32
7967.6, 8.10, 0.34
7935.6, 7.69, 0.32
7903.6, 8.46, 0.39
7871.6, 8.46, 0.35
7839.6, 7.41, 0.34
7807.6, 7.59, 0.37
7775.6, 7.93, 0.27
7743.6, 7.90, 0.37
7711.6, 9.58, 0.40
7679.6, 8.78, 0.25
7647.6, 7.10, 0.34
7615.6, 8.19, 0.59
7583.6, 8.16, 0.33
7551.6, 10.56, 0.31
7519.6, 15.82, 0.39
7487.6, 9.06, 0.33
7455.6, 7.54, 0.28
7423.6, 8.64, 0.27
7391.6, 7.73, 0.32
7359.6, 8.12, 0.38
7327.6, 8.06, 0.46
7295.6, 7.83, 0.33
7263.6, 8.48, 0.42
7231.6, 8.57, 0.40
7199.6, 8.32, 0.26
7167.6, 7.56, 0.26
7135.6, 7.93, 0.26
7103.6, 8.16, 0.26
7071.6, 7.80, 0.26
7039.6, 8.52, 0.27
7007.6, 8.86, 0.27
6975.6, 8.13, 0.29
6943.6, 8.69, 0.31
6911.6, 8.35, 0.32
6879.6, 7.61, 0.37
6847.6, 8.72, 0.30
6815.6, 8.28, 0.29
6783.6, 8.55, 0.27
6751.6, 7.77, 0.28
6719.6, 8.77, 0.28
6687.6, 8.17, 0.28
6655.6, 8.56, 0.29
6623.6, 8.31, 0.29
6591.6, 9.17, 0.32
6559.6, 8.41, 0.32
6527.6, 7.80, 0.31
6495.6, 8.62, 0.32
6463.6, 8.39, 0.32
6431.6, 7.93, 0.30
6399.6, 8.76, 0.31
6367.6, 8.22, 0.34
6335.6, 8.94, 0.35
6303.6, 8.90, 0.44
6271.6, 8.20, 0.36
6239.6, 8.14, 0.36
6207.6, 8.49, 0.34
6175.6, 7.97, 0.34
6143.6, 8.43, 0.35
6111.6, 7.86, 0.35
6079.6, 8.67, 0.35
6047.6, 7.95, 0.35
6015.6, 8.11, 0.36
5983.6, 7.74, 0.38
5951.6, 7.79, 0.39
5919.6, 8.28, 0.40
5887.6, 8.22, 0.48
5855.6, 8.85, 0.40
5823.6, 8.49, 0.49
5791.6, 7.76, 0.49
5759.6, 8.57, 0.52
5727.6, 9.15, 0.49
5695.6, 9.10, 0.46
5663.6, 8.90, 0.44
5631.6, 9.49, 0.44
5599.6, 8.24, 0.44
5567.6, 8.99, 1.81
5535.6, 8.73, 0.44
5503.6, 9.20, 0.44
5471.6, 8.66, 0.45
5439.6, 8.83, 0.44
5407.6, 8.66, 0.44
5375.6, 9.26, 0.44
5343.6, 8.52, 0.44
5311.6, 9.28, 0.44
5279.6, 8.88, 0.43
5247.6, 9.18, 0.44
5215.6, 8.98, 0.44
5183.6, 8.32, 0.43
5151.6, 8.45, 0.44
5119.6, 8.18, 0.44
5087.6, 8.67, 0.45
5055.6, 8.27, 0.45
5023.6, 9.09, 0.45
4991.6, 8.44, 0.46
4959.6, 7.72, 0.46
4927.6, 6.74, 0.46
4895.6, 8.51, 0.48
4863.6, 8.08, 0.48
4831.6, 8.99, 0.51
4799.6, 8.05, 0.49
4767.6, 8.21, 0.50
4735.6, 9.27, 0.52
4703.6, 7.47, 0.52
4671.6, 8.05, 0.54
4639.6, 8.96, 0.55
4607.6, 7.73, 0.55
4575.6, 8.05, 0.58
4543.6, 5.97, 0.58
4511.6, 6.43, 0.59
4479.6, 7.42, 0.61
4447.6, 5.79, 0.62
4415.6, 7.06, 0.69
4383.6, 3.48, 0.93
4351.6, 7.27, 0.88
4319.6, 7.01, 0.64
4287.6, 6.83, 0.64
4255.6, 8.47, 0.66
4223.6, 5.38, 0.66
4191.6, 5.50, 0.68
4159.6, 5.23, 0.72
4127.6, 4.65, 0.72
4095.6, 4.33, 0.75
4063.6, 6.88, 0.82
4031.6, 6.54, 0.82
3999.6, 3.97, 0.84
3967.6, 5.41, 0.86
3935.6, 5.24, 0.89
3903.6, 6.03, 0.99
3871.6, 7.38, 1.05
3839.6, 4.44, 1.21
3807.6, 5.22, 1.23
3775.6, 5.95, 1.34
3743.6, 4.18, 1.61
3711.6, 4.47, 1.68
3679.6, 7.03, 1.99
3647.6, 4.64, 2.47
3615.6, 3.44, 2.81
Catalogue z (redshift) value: 0.15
